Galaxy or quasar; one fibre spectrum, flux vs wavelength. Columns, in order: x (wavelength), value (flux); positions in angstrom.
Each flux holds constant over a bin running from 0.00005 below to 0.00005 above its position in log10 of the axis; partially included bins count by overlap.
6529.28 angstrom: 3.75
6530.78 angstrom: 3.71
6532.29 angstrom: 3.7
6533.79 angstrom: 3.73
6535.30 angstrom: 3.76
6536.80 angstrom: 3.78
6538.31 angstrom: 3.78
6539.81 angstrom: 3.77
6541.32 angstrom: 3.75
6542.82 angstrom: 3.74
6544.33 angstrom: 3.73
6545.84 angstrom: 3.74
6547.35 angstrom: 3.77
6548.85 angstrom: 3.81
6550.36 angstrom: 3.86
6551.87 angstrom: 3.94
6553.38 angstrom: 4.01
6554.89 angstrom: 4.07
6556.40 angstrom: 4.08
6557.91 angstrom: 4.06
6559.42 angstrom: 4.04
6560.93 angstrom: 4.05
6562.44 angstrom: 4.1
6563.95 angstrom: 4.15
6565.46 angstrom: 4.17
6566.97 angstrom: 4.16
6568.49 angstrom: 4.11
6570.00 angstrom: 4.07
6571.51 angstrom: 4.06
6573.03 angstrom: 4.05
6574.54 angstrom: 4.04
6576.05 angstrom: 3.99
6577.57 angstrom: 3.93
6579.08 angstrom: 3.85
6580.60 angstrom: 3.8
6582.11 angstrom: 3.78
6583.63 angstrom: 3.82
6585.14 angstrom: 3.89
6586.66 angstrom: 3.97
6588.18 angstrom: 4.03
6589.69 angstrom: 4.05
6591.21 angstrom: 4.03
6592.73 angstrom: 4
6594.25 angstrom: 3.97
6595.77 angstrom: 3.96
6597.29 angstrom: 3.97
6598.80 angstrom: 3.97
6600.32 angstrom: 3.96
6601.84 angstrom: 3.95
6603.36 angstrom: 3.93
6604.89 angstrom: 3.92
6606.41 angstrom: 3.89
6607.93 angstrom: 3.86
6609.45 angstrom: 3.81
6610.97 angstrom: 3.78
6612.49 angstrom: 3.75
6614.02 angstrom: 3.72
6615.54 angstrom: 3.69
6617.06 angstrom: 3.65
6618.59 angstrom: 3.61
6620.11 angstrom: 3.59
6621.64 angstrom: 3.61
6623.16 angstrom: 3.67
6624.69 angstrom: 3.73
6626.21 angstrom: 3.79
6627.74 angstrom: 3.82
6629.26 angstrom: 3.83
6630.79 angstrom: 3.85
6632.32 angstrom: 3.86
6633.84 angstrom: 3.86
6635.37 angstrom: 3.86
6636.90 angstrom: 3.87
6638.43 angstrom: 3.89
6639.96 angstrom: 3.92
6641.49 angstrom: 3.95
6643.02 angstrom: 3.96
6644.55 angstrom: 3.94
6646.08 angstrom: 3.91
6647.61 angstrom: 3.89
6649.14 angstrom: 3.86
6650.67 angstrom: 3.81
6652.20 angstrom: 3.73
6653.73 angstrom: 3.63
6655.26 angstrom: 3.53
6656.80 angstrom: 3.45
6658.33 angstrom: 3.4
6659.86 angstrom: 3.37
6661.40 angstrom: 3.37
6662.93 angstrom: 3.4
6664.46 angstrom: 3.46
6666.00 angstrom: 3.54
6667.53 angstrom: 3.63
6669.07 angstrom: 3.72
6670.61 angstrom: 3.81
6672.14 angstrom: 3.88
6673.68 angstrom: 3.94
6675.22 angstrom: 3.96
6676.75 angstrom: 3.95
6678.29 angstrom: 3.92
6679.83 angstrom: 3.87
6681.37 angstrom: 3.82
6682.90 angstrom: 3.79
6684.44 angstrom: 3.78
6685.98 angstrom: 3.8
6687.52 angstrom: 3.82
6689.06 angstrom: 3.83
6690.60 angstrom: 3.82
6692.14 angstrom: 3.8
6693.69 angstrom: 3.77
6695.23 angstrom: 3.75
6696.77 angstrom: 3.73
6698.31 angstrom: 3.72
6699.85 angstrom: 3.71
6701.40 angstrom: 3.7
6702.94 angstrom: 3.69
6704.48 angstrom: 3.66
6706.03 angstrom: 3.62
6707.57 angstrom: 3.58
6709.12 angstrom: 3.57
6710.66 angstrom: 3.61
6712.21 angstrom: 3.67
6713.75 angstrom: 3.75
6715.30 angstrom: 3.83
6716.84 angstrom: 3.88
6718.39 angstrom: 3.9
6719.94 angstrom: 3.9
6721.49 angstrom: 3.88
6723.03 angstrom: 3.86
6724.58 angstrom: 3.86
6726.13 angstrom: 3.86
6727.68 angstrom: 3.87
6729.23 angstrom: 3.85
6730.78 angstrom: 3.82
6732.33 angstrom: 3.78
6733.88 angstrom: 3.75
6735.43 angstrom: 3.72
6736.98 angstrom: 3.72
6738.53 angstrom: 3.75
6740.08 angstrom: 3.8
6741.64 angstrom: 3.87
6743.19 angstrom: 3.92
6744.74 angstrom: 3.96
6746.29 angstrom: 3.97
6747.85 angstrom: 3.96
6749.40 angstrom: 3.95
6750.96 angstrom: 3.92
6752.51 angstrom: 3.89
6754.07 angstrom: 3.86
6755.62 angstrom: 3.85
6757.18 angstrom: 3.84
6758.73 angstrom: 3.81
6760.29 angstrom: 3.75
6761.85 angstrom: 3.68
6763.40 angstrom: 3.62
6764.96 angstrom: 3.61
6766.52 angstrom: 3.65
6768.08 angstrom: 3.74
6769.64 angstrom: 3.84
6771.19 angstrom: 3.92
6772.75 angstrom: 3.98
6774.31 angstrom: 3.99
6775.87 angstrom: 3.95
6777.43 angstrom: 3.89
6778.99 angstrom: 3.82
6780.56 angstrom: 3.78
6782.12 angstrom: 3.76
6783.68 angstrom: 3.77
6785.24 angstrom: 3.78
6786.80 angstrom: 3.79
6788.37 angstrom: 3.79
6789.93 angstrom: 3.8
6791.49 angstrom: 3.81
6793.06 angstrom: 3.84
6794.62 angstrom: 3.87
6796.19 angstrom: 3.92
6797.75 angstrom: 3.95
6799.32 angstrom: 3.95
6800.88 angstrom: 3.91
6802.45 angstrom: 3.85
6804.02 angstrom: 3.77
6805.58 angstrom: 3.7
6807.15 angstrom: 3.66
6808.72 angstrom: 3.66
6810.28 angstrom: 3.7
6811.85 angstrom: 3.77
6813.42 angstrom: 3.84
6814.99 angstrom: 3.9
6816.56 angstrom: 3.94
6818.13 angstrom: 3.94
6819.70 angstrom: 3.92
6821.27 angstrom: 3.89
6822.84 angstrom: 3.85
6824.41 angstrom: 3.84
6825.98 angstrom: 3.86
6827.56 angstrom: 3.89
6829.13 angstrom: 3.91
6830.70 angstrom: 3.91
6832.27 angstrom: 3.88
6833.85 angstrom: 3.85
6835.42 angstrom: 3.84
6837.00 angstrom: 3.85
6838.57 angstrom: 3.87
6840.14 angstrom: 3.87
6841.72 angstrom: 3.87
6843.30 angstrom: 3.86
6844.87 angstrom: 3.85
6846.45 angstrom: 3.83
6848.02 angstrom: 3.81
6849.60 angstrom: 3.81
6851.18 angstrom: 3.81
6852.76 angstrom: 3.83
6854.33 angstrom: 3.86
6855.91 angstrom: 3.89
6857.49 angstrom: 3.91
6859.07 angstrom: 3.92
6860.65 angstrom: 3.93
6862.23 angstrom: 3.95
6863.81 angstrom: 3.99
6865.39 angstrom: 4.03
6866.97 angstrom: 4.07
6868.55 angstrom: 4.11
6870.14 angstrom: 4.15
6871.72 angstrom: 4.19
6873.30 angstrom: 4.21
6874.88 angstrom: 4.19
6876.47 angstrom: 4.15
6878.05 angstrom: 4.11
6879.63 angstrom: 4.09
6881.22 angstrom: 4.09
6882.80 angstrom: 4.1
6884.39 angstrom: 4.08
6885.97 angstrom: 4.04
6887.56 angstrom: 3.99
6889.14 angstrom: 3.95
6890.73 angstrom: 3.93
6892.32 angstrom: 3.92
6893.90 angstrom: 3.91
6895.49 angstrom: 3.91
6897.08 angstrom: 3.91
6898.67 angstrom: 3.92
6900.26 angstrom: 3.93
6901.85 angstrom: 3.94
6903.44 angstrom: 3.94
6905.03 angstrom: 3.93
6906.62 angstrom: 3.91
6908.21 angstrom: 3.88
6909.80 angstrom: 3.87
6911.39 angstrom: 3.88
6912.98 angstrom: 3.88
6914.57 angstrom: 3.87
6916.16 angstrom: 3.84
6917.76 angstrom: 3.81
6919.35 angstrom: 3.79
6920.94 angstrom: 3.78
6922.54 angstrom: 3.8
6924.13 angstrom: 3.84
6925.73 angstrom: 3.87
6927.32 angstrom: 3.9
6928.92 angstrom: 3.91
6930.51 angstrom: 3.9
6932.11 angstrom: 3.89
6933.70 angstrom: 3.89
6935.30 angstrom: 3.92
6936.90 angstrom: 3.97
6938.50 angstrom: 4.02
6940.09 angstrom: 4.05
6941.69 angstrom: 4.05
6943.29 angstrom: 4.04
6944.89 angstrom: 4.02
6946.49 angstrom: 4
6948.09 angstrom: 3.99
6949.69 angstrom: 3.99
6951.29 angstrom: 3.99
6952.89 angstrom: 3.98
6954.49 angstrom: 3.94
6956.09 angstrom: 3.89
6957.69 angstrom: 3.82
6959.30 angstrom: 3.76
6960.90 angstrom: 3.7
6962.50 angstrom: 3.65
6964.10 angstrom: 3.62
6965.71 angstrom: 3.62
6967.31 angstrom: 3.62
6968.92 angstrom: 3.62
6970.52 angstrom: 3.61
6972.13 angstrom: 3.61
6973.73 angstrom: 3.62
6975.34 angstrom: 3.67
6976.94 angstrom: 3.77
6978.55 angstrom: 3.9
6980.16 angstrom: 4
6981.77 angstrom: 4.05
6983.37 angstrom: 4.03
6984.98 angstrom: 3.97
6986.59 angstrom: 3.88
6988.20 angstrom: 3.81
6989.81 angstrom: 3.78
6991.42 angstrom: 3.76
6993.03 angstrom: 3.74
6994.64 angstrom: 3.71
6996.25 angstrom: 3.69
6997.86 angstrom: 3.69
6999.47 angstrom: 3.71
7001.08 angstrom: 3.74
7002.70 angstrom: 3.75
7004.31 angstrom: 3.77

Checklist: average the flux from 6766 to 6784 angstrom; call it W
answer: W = 3.85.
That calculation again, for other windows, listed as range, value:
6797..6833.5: 3.85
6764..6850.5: 3.84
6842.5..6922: 3.95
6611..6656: 3.79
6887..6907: 3.93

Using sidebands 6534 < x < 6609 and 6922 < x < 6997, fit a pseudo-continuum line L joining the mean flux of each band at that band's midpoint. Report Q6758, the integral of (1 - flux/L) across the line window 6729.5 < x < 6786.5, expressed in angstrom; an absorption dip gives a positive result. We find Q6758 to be 1.05 angstrom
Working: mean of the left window 3.94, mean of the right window 3.85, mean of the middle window 3.82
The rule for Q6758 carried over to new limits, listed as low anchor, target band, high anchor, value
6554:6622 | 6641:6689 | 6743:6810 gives 1.9 angstrom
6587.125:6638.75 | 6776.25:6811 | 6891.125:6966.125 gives 0.6 angstrom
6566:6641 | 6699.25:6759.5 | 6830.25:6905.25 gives 1.7 angstrom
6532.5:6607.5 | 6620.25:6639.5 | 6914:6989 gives 0.6 angstrom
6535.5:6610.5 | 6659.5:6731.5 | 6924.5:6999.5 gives 2.9 angstrom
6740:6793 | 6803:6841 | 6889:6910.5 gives 0.3 angstrom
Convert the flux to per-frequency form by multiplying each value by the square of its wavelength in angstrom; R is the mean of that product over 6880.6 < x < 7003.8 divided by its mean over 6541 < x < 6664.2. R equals 1.11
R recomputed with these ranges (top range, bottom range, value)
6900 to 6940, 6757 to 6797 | 1.06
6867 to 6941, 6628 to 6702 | 1.13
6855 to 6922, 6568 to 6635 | 1.12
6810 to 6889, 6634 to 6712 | 1.11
